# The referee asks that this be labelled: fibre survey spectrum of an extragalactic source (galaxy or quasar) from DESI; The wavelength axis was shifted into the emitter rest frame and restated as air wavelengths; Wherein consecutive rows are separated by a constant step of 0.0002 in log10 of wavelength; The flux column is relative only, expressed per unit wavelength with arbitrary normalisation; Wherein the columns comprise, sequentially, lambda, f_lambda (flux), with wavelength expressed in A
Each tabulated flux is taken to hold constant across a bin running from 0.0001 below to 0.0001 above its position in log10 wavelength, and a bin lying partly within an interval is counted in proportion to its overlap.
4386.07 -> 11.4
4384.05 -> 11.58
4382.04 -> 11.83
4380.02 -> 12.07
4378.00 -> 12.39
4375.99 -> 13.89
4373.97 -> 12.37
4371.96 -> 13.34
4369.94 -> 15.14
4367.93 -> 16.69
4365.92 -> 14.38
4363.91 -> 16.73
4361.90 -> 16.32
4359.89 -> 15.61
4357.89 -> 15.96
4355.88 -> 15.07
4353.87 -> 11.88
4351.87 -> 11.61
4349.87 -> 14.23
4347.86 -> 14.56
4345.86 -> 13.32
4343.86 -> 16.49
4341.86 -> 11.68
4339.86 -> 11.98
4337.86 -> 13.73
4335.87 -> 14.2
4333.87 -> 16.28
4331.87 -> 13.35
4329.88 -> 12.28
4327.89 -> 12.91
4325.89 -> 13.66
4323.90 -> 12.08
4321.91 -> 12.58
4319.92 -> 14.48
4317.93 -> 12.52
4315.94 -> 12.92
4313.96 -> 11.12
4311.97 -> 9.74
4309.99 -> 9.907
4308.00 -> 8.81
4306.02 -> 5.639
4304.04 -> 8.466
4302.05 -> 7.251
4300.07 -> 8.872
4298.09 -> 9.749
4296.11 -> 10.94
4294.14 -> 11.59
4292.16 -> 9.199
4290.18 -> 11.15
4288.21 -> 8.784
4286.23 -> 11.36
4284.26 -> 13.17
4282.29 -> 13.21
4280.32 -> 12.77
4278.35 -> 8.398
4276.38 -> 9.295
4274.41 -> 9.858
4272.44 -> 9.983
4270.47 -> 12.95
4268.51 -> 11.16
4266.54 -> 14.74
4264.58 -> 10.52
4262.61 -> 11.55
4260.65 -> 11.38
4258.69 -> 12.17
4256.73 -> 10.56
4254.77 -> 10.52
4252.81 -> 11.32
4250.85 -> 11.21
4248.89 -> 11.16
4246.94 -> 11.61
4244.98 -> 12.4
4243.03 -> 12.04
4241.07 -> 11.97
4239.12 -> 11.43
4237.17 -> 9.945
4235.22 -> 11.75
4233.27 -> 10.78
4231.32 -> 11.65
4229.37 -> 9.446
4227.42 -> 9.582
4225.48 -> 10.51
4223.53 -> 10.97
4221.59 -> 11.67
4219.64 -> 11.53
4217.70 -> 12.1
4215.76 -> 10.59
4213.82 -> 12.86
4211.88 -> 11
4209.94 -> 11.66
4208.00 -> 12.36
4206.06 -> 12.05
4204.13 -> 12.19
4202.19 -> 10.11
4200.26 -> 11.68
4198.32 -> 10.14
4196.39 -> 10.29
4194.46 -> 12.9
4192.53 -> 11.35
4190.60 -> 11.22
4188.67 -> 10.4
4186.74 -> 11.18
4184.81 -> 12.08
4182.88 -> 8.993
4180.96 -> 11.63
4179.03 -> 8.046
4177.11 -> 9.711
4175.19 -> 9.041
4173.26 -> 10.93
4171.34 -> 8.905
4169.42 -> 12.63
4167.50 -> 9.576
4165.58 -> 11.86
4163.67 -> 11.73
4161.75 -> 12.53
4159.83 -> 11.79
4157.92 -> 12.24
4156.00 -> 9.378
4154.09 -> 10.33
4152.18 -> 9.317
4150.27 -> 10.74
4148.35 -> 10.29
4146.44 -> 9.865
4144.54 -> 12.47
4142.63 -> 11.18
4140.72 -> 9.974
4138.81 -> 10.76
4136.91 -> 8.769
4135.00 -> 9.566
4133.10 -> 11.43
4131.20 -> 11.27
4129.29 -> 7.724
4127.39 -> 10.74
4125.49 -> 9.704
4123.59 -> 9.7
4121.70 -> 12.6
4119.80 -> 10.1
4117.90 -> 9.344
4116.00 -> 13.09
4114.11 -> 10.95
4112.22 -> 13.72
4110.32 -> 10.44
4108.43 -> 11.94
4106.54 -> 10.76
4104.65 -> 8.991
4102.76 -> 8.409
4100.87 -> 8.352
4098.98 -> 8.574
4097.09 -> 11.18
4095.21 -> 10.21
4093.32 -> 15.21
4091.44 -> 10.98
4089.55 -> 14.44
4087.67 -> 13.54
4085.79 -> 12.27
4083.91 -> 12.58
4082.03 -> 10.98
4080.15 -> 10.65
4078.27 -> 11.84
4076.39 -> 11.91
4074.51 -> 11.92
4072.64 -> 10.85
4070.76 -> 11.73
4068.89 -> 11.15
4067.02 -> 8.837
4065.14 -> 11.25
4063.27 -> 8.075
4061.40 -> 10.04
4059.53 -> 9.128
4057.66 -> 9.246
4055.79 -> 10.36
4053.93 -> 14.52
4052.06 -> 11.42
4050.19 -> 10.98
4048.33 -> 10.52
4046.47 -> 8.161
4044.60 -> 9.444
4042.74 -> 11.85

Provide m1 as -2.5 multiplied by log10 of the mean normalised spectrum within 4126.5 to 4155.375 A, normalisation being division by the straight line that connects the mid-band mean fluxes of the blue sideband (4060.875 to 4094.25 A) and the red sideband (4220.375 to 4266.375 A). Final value 0.12 mag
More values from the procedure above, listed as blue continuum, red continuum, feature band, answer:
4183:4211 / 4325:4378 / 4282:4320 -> 0.27 mag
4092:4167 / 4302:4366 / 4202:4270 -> 0.04 mag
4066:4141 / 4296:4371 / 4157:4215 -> 0.05 mag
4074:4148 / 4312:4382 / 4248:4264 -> 0.13 mag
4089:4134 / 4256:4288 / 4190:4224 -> -0.03 mag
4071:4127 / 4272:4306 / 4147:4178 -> 0.02 mag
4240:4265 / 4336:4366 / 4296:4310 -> 0.45 mag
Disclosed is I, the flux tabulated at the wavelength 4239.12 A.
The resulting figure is 11.43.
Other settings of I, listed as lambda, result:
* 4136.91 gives 8.769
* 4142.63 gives 11.18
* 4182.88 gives 8.993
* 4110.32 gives 10.44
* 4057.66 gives 9.246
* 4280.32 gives 12.77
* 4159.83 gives 11.79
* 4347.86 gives 14.56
